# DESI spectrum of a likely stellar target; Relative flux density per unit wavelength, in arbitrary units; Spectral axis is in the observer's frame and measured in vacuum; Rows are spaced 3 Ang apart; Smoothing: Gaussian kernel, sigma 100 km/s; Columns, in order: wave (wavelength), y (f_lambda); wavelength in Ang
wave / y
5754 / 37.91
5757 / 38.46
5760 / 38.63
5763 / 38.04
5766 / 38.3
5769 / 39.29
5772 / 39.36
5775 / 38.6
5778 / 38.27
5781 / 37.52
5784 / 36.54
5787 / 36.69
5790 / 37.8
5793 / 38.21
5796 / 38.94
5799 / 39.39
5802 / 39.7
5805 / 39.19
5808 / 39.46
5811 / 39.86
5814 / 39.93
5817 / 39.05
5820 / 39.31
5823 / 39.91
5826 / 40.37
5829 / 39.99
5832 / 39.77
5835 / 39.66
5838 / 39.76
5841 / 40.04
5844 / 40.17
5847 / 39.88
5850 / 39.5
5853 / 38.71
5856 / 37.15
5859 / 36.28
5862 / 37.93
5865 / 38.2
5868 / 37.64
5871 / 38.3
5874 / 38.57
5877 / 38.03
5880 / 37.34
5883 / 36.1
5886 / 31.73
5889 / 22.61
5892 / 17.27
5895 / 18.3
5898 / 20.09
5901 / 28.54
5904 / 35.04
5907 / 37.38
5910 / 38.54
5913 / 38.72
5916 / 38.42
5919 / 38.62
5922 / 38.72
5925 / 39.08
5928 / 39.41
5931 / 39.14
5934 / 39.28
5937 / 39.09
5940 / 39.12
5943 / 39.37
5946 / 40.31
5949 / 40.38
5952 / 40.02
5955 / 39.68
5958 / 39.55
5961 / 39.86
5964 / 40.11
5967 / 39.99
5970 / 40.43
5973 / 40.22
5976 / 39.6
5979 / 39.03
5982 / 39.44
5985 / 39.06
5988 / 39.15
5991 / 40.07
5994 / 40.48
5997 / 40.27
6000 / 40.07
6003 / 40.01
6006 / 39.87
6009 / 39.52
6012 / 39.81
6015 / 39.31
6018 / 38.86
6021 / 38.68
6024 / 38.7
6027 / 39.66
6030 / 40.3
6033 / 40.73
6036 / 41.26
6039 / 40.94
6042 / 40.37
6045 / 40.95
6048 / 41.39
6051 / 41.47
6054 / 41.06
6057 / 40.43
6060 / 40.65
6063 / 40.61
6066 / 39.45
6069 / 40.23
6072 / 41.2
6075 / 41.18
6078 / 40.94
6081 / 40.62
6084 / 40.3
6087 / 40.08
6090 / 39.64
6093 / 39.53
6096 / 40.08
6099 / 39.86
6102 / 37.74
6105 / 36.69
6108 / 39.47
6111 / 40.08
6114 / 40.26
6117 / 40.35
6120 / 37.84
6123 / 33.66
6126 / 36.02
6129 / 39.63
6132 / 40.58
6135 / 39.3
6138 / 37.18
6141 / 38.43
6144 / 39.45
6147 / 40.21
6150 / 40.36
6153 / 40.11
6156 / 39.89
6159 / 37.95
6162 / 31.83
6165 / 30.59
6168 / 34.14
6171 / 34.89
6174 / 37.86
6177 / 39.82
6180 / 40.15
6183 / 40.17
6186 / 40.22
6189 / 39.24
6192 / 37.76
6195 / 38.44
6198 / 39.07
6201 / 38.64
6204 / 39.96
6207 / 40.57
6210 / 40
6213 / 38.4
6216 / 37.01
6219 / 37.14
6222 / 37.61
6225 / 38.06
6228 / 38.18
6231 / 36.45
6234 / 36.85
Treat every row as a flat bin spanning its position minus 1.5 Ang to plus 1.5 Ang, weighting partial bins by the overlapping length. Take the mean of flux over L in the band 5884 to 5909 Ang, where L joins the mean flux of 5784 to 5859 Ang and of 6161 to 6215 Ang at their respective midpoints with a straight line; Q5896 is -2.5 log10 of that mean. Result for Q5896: 0.404 mag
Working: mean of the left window 39.2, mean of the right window 37.9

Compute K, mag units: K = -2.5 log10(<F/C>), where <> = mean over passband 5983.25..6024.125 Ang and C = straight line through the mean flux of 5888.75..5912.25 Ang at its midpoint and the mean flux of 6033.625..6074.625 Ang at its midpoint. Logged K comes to -0.09 mag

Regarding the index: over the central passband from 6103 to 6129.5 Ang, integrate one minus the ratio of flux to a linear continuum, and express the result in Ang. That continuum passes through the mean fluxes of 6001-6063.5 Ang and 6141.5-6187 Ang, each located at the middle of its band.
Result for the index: 0.4 Ang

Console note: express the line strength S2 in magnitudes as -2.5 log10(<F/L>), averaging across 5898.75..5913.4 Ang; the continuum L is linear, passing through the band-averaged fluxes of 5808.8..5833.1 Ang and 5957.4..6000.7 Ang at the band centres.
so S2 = 0.15 mag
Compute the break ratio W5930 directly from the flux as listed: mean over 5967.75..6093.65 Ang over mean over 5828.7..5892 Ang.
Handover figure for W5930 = 1.1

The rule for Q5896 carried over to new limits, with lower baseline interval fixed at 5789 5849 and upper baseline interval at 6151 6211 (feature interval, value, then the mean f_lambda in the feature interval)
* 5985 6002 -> -0.03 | 39.9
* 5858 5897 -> 0.20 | 32.7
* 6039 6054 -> -0.07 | 41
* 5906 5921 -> 0.02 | 38.4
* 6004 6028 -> -0.02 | 39.3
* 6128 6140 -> -0.02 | 39.1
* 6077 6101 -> -0.04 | 40.1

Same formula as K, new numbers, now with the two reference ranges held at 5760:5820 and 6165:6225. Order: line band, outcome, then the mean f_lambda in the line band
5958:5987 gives -0.03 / 39.7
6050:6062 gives -0.07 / 40.9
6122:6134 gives 0.02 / 37.7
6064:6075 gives -0.06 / 40.4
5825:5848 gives -0.04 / 39.9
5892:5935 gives 0.13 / 34.3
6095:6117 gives -0.02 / 39.2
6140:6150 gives -0.03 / 39.6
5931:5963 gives -0.03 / 39.6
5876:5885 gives 0.05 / 36.8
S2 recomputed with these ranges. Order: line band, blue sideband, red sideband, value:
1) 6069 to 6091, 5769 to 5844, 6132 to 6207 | -0.058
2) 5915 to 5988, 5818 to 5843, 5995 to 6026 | 0.004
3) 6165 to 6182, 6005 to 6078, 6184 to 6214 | 0.073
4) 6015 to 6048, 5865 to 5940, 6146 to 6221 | -0.110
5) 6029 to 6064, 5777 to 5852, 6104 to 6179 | -0.071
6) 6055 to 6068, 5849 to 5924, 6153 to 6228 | -0.111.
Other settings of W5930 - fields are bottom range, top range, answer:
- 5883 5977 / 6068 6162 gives 1.09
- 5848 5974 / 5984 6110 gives 1.10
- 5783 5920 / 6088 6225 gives 1.05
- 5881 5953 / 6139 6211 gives 1.10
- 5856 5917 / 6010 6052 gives 1.21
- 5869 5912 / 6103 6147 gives 1.23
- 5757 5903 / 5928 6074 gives 1.09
